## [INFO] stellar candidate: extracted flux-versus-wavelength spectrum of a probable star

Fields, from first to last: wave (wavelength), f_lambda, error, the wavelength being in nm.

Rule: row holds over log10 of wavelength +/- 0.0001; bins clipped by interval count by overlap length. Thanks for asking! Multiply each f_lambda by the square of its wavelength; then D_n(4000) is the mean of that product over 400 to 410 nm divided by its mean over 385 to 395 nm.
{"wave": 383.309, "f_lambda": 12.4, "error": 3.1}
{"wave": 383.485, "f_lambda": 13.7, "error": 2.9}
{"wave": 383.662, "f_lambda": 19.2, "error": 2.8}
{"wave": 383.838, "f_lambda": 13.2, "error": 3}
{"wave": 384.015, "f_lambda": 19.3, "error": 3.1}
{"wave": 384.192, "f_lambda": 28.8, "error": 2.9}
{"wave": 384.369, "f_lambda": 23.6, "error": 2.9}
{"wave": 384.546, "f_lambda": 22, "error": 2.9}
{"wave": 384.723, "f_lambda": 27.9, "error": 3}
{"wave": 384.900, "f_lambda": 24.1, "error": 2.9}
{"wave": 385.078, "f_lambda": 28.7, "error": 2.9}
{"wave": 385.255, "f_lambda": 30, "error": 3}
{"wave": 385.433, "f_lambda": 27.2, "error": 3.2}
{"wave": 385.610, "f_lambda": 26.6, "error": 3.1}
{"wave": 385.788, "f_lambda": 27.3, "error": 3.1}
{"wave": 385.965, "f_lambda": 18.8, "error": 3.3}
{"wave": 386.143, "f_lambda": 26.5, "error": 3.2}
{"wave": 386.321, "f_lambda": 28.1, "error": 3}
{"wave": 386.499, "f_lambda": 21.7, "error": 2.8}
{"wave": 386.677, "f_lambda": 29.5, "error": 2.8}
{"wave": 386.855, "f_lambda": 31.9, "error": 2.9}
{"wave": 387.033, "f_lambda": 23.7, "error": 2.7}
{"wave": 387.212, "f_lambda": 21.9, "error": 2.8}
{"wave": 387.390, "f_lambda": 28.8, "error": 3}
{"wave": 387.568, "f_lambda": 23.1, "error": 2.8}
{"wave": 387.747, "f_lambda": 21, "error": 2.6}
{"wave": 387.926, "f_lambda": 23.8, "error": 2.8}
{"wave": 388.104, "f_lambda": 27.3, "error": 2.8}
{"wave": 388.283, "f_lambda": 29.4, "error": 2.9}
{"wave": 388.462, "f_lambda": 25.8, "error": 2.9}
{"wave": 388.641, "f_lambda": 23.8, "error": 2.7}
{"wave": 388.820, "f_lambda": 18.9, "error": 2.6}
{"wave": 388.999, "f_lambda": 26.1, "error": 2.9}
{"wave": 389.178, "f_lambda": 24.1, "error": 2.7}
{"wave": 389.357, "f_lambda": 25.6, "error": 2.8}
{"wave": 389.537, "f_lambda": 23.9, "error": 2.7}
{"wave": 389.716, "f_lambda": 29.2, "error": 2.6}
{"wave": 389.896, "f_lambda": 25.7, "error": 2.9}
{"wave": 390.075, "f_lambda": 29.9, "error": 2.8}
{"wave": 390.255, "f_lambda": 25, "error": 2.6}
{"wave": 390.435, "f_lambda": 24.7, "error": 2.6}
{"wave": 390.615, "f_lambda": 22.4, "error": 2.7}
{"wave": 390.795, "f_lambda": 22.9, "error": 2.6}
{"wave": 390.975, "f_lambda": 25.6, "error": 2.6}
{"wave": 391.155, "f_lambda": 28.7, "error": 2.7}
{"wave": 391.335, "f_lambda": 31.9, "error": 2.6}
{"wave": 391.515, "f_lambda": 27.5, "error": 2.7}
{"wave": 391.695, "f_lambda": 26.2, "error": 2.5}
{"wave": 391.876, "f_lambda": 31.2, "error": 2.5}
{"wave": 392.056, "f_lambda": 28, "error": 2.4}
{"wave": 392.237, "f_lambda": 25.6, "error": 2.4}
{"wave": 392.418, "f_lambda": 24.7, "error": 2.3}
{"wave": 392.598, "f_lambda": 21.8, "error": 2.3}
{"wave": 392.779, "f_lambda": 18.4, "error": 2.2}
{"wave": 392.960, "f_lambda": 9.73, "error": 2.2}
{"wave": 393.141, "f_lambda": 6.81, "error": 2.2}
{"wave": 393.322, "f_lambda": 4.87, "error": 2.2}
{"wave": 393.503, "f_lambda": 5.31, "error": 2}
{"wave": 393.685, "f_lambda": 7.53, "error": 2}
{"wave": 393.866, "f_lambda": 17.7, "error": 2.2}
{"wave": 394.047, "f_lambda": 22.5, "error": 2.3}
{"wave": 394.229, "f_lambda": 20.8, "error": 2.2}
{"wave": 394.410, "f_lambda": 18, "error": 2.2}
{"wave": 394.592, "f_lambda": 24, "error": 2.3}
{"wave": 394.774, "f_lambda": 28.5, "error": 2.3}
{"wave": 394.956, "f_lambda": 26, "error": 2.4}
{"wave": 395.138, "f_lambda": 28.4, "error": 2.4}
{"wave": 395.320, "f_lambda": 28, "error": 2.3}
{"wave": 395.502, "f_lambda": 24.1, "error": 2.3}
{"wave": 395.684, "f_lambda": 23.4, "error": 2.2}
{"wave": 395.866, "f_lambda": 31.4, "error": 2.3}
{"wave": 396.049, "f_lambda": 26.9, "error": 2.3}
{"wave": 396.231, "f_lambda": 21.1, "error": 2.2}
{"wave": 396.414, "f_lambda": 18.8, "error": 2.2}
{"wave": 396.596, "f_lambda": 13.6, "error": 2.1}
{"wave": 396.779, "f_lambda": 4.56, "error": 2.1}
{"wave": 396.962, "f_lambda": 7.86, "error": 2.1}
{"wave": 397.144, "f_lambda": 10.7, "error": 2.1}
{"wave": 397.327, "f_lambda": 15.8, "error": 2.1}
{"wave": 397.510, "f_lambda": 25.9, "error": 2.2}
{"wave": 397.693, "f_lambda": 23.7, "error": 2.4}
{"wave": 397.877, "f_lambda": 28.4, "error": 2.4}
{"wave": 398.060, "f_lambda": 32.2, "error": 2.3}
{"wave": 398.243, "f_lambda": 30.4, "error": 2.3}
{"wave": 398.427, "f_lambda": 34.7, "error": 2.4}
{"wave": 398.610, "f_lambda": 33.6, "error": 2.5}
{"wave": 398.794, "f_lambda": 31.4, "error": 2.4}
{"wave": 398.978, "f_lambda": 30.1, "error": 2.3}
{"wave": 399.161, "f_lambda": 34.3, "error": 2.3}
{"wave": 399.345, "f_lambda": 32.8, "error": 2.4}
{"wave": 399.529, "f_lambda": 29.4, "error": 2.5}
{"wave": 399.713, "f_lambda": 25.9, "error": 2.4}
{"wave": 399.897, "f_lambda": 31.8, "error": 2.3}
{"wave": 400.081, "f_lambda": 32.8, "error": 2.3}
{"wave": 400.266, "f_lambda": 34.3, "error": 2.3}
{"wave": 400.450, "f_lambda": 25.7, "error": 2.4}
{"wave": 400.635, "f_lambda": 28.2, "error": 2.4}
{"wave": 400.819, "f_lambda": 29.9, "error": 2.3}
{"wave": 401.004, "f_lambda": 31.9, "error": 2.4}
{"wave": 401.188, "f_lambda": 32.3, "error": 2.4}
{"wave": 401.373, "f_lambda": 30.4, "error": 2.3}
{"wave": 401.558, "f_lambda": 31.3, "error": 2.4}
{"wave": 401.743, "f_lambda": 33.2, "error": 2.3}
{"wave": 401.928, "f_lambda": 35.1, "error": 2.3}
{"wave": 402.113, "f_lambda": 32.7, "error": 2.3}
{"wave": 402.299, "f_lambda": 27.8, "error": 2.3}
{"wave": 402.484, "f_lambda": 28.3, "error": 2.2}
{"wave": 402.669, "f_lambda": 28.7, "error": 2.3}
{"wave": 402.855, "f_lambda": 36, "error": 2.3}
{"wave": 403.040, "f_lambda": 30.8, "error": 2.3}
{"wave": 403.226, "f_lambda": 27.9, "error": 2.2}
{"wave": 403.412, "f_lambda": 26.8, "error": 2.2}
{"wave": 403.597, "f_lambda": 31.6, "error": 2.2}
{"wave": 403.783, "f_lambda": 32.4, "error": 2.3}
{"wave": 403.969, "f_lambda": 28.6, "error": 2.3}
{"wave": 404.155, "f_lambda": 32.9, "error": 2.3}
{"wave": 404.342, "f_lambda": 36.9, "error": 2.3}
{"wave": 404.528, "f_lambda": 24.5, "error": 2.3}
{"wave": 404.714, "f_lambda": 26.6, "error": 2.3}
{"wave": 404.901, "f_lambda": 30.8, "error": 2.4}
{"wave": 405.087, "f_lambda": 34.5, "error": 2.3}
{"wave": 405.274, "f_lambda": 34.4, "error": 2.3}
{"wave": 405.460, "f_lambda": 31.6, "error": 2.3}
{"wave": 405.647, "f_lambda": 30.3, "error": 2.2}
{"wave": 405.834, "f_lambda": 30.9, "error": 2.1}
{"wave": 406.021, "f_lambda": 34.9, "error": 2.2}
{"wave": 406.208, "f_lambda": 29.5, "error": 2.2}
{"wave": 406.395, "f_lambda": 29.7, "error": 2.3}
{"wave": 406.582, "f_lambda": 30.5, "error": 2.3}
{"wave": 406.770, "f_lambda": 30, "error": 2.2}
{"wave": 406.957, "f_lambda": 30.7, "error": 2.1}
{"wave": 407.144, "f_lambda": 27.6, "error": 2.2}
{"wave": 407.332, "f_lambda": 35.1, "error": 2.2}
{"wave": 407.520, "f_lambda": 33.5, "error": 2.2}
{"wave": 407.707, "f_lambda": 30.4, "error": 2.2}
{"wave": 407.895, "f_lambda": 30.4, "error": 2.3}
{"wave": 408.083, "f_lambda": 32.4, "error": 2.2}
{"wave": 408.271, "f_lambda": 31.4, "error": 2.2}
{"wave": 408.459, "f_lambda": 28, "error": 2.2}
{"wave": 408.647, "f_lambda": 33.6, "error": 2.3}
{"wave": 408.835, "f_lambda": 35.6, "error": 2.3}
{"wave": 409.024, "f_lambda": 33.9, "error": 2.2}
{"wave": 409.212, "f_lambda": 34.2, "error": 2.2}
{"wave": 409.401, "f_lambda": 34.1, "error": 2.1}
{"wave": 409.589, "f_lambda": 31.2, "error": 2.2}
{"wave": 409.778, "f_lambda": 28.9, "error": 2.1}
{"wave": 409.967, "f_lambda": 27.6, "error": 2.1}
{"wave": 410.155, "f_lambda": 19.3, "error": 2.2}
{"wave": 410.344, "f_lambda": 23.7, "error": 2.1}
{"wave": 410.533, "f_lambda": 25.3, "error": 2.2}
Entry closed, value 1.43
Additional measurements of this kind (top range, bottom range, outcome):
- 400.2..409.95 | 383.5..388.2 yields 1.40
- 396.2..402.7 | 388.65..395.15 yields 1.27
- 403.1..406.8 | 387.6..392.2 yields 1.28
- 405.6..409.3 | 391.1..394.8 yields 1.68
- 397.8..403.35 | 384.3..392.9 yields 1.29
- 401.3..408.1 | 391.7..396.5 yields 1.56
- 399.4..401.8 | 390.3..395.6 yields 1.46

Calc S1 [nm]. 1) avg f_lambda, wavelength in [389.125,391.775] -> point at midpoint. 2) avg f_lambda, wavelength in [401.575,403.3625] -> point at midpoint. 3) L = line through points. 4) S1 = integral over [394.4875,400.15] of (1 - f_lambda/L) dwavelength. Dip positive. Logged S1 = 0.70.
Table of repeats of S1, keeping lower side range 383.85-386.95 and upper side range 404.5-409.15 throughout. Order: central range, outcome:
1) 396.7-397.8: 0.53 nm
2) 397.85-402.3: -0.27 nm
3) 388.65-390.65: 0.13 nm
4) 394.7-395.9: 0.06 nm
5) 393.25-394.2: 0.53 nm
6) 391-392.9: 0.09 nm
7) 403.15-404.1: 0.03 nm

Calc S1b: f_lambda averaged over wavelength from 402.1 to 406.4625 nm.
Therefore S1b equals 30.8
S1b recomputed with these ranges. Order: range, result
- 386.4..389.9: 25.3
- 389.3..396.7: 22.5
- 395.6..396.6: 23.3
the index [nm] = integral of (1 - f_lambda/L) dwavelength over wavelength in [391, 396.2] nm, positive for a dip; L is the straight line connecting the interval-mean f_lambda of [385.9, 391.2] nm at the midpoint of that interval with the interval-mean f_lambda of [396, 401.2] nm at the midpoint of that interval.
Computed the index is 0.72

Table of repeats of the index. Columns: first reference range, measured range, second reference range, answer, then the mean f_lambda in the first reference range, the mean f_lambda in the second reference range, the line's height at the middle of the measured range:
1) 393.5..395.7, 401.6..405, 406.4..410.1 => -0.349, 21.7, 31.4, 27.8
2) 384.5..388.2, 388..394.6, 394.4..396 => 0.897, 25.8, 26.2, 26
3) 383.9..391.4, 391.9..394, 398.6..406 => 0.865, 25.5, 31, 27.5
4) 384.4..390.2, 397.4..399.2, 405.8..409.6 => -0.075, 25.7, 31.8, 29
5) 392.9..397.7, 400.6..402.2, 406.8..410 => -0.469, 18.3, 31.7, 24.6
